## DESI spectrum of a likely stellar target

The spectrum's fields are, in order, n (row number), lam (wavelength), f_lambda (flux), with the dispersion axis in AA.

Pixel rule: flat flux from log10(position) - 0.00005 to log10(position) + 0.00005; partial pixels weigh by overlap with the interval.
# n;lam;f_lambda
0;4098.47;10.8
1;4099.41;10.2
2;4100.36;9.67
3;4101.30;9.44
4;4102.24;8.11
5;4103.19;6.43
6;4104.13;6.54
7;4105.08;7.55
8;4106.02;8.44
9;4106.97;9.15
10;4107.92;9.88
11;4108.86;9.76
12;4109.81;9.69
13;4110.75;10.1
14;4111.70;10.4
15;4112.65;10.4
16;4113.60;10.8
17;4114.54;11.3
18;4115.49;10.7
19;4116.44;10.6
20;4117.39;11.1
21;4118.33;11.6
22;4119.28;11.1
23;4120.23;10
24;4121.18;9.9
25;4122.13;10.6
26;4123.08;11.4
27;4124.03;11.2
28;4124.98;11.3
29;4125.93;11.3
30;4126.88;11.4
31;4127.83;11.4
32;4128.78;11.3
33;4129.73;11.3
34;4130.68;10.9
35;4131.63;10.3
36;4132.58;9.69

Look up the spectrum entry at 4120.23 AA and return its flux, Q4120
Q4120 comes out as 10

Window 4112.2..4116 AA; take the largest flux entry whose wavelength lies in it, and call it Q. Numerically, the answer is 11.3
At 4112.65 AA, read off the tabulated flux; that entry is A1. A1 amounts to 10.4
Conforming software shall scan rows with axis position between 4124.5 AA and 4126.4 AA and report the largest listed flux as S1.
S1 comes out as 11.3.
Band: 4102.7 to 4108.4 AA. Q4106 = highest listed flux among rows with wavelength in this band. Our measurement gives 9.88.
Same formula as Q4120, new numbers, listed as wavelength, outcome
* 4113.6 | 10.8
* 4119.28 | 11.1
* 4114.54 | 11.3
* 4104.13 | 6.54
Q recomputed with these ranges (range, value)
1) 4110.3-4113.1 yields 10.4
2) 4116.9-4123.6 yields 11.6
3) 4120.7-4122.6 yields 10.6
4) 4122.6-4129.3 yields 11.4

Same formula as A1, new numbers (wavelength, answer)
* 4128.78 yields 11.3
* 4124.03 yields 11.2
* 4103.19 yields 6.43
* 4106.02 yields 8.44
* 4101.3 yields 9.44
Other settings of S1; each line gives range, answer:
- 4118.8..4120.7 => 11.1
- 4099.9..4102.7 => 9.67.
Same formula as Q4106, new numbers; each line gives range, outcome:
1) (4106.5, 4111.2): 10.1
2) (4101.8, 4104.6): 8.11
